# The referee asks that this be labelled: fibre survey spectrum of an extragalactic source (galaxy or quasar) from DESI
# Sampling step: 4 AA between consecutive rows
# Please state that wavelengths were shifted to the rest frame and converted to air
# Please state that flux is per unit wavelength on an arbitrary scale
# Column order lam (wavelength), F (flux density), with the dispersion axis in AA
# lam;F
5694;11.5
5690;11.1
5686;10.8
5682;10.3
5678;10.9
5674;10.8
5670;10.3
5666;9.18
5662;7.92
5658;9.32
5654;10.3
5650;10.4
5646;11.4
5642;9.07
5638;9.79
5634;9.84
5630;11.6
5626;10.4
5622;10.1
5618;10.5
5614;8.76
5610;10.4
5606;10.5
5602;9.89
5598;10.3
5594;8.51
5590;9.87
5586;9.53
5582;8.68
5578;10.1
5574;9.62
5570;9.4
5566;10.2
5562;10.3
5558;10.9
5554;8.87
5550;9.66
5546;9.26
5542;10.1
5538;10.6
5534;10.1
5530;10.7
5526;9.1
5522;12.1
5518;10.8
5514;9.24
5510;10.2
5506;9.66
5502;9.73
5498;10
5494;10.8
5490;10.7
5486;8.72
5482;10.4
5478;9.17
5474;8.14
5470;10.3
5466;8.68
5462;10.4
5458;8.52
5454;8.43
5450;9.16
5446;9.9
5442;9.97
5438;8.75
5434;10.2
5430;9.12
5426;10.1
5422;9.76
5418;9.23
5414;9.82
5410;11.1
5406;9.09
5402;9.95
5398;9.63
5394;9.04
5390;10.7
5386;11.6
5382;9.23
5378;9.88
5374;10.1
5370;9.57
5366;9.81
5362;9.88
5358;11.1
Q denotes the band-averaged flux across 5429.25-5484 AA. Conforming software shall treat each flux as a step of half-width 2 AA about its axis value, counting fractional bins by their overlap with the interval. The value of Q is 9.37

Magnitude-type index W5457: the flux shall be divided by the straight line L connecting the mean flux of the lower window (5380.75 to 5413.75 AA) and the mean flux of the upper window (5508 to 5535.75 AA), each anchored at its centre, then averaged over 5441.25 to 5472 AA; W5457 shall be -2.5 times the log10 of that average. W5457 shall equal 0.09 mag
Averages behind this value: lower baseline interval 10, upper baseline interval 10.3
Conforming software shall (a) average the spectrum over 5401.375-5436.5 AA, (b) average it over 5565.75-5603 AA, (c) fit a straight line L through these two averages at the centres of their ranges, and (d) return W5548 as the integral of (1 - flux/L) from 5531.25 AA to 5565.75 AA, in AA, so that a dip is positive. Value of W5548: -1.4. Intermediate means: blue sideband 9.8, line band 10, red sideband 9.57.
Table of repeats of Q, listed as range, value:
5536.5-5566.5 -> 9.97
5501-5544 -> 10.2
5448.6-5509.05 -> 9.54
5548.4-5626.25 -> 9.81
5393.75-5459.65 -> 9.53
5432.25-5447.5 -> 9.69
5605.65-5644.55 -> 10.1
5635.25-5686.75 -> 10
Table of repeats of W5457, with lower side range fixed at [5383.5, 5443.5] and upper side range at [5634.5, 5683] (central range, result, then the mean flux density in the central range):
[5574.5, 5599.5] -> 0.05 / 9.49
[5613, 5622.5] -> 0.01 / 9.85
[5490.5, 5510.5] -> -0.02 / 10.1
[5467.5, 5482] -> 0.06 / 9.35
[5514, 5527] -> -0.07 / 10.6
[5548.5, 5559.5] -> 0.02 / 9.77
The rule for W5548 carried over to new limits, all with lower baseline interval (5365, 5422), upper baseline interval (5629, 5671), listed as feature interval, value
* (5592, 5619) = 0.2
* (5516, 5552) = -1.4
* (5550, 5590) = 0.6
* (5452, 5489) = 2.5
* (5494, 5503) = -0.2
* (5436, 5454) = 1.0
